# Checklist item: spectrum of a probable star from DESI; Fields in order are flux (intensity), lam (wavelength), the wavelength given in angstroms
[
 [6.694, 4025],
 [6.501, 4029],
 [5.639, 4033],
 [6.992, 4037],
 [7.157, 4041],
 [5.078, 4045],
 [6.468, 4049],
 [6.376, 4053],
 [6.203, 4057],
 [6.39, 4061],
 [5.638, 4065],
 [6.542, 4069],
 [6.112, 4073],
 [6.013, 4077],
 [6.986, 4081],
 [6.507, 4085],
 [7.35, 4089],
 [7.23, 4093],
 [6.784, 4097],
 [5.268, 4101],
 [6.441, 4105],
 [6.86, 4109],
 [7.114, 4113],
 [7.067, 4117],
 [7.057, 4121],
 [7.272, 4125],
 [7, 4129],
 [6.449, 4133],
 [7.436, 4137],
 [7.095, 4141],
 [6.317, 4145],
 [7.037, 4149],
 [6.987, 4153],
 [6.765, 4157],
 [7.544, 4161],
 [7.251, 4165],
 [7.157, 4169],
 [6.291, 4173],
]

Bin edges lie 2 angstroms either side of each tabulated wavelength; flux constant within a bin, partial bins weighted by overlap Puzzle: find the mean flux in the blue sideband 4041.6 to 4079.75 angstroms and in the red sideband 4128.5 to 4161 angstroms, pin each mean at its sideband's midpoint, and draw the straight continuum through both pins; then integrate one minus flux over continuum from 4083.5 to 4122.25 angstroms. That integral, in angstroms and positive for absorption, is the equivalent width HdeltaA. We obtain -1.4 angstroms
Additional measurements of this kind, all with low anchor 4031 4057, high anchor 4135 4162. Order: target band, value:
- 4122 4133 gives -0.2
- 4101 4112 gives 0.4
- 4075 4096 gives -0.8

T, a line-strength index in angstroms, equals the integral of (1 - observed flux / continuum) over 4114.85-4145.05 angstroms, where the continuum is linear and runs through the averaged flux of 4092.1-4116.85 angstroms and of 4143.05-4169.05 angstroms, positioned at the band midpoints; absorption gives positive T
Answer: -0.87 angstroms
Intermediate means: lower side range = 6.62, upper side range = 7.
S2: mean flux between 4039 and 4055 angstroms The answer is 6.27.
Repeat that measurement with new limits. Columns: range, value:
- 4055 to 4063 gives 6.3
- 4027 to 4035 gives 6.07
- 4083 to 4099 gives 6.97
